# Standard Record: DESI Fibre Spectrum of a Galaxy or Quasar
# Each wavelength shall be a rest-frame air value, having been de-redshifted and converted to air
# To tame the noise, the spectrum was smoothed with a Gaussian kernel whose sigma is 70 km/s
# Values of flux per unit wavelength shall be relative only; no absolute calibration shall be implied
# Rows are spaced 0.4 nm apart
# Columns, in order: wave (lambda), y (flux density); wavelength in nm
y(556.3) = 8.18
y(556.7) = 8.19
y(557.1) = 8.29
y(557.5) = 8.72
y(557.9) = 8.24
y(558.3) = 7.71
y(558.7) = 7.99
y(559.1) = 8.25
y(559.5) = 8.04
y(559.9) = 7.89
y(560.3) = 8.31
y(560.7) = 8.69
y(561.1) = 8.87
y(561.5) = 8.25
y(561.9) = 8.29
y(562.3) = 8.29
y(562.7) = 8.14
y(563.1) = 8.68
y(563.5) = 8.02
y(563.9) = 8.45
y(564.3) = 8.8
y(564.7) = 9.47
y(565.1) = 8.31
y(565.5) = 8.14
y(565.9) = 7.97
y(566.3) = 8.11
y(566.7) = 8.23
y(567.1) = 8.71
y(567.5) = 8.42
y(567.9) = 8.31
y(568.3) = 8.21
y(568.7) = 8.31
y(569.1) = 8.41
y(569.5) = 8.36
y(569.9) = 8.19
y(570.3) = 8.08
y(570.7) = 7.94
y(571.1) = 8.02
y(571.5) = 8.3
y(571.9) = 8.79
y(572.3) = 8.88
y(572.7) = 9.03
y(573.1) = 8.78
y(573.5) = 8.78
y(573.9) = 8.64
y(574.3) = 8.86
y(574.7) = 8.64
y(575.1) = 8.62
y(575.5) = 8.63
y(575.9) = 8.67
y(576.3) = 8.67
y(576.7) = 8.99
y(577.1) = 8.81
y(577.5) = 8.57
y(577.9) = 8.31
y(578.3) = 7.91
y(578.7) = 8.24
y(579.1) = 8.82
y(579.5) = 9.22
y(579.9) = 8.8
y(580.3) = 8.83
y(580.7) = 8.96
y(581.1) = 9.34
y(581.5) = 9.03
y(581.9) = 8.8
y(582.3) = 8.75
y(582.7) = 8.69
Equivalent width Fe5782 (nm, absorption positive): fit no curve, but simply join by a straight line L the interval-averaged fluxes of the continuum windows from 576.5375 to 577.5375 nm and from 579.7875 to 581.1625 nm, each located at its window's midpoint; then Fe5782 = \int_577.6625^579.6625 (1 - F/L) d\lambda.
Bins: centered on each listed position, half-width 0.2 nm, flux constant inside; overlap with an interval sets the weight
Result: 0.09 nm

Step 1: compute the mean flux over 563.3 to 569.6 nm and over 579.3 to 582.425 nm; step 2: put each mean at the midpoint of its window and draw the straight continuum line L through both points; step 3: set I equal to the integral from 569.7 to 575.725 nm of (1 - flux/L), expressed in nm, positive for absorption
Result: 0.07 nm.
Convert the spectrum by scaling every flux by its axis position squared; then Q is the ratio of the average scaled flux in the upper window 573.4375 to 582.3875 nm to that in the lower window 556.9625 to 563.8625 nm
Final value 1.1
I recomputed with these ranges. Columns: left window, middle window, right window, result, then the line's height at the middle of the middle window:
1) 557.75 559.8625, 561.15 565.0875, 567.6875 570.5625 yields -0.18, 8.13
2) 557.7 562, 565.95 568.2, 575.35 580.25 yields 0.02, 8.4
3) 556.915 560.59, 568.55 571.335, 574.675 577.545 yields 0.11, 8.52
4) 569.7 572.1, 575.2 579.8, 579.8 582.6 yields 0.02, 8.67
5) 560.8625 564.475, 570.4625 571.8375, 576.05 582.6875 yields 0.07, 8.59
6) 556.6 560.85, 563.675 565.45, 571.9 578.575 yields -0.07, 8.37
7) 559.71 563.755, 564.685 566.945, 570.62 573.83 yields 0.04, 8.44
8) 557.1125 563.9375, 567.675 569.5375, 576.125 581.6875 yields 0.04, 8.49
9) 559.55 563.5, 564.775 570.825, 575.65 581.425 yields 0.15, 8.49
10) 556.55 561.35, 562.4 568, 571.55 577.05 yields 0.04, 8.47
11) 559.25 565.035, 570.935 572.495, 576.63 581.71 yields 0.02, 8.61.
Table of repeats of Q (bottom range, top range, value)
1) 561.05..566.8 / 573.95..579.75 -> 1.08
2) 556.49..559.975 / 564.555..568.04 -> 1.06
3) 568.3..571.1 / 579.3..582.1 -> 1.14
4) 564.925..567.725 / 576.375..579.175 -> 1.07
